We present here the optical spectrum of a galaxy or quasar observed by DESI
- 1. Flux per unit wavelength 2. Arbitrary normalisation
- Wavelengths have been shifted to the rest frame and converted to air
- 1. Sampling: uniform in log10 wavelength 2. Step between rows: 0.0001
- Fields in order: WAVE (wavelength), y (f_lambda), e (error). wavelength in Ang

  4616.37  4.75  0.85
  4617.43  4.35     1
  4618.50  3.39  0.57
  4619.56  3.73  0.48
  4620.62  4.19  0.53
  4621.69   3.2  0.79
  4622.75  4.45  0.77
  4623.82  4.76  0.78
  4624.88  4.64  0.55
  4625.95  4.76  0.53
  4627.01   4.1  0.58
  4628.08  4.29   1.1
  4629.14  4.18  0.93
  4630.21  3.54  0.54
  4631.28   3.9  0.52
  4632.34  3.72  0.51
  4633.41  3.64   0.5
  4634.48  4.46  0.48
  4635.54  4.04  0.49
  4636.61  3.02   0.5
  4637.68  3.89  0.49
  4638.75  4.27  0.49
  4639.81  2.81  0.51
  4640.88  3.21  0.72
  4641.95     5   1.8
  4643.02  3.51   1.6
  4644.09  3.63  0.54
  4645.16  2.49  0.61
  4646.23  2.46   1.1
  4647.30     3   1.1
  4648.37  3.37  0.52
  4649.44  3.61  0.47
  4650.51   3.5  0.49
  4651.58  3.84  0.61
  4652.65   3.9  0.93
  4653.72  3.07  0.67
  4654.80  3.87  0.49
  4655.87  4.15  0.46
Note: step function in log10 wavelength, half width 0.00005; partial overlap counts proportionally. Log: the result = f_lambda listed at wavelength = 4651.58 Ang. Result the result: 3.84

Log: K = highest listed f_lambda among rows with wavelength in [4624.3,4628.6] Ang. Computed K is 4.76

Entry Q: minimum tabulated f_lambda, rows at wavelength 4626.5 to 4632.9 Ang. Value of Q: 3.54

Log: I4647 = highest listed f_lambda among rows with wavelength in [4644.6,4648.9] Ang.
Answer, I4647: 3.37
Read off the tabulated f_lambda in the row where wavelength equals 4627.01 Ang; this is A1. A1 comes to 4.1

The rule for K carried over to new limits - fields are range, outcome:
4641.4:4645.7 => 5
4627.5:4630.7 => 4.29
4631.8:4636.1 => 4.46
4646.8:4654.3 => 3.9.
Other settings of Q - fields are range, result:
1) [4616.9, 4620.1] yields 3.39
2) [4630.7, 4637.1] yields 3.02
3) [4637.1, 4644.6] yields 2.81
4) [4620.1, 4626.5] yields 3.2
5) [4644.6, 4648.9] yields 2.46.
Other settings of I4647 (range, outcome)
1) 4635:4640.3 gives 4.27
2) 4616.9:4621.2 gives 4.35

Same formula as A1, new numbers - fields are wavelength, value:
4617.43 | 4.35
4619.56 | 3.73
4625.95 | 4.76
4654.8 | 3.87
